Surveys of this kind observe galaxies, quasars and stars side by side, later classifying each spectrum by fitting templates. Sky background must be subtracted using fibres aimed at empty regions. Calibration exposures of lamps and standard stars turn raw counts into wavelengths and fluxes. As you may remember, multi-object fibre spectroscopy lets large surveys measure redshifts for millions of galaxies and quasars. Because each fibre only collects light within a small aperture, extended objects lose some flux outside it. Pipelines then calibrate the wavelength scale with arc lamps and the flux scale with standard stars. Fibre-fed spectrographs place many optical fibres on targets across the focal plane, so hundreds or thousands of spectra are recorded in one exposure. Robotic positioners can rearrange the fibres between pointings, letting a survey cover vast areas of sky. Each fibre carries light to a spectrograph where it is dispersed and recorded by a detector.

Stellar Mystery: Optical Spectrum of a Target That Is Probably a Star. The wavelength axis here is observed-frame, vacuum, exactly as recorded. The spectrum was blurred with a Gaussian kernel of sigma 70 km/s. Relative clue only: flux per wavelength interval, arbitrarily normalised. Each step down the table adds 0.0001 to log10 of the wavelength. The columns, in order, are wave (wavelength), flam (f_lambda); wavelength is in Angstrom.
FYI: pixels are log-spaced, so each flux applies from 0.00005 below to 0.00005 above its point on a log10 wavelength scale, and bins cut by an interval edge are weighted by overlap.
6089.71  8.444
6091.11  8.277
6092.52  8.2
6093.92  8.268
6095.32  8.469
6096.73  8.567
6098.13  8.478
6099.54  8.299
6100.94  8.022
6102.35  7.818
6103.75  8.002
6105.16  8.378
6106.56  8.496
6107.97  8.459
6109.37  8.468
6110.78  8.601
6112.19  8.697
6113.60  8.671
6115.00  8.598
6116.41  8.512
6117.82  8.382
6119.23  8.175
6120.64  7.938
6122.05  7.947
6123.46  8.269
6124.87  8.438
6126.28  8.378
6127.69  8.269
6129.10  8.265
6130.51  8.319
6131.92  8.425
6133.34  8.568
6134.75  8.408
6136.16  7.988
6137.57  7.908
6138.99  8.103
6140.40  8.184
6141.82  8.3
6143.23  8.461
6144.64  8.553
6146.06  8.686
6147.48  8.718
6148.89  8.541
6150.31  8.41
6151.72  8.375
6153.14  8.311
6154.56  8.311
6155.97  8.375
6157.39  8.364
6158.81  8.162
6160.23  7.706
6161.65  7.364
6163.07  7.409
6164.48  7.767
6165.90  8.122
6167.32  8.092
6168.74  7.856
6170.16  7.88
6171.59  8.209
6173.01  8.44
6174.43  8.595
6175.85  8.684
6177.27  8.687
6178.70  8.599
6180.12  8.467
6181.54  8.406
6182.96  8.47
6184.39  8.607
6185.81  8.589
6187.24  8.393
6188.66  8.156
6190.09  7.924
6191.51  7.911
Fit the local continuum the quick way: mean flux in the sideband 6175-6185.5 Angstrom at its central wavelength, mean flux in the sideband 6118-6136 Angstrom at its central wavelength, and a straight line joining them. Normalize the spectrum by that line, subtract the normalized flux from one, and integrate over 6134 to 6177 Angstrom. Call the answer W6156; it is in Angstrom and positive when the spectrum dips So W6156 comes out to 1.1 Angstrom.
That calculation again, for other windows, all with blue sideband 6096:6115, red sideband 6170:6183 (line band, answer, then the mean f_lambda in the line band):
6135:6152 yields 0.2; 8.36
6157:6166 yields 0.7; 7.81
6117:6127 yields 0.2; 8.22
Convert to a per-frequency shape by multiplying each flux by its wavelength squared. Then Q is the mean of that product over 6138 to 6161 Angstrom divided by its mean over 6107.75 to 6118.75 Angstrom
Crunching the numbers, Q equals 1.0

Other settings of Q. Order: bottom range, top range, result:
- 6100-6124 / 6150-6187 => 1.01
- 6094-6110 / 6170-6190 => 1.04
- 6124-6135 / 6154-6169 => 0.96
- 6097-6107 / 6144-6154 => 1.05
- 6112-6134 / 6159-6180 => 0.99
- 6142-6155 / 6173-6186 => 1.02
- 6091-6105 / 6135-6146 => 1.02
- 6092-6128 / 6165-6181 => 1.02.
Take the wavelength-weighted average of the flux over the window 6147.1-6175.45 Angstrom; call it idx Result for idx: 8.15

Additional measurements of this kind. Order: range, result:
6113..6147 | 8.32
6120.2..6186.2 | 8.28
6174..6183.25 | 8.57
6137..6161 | 8.32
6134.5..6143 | 8.15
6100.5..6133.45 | 8.33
